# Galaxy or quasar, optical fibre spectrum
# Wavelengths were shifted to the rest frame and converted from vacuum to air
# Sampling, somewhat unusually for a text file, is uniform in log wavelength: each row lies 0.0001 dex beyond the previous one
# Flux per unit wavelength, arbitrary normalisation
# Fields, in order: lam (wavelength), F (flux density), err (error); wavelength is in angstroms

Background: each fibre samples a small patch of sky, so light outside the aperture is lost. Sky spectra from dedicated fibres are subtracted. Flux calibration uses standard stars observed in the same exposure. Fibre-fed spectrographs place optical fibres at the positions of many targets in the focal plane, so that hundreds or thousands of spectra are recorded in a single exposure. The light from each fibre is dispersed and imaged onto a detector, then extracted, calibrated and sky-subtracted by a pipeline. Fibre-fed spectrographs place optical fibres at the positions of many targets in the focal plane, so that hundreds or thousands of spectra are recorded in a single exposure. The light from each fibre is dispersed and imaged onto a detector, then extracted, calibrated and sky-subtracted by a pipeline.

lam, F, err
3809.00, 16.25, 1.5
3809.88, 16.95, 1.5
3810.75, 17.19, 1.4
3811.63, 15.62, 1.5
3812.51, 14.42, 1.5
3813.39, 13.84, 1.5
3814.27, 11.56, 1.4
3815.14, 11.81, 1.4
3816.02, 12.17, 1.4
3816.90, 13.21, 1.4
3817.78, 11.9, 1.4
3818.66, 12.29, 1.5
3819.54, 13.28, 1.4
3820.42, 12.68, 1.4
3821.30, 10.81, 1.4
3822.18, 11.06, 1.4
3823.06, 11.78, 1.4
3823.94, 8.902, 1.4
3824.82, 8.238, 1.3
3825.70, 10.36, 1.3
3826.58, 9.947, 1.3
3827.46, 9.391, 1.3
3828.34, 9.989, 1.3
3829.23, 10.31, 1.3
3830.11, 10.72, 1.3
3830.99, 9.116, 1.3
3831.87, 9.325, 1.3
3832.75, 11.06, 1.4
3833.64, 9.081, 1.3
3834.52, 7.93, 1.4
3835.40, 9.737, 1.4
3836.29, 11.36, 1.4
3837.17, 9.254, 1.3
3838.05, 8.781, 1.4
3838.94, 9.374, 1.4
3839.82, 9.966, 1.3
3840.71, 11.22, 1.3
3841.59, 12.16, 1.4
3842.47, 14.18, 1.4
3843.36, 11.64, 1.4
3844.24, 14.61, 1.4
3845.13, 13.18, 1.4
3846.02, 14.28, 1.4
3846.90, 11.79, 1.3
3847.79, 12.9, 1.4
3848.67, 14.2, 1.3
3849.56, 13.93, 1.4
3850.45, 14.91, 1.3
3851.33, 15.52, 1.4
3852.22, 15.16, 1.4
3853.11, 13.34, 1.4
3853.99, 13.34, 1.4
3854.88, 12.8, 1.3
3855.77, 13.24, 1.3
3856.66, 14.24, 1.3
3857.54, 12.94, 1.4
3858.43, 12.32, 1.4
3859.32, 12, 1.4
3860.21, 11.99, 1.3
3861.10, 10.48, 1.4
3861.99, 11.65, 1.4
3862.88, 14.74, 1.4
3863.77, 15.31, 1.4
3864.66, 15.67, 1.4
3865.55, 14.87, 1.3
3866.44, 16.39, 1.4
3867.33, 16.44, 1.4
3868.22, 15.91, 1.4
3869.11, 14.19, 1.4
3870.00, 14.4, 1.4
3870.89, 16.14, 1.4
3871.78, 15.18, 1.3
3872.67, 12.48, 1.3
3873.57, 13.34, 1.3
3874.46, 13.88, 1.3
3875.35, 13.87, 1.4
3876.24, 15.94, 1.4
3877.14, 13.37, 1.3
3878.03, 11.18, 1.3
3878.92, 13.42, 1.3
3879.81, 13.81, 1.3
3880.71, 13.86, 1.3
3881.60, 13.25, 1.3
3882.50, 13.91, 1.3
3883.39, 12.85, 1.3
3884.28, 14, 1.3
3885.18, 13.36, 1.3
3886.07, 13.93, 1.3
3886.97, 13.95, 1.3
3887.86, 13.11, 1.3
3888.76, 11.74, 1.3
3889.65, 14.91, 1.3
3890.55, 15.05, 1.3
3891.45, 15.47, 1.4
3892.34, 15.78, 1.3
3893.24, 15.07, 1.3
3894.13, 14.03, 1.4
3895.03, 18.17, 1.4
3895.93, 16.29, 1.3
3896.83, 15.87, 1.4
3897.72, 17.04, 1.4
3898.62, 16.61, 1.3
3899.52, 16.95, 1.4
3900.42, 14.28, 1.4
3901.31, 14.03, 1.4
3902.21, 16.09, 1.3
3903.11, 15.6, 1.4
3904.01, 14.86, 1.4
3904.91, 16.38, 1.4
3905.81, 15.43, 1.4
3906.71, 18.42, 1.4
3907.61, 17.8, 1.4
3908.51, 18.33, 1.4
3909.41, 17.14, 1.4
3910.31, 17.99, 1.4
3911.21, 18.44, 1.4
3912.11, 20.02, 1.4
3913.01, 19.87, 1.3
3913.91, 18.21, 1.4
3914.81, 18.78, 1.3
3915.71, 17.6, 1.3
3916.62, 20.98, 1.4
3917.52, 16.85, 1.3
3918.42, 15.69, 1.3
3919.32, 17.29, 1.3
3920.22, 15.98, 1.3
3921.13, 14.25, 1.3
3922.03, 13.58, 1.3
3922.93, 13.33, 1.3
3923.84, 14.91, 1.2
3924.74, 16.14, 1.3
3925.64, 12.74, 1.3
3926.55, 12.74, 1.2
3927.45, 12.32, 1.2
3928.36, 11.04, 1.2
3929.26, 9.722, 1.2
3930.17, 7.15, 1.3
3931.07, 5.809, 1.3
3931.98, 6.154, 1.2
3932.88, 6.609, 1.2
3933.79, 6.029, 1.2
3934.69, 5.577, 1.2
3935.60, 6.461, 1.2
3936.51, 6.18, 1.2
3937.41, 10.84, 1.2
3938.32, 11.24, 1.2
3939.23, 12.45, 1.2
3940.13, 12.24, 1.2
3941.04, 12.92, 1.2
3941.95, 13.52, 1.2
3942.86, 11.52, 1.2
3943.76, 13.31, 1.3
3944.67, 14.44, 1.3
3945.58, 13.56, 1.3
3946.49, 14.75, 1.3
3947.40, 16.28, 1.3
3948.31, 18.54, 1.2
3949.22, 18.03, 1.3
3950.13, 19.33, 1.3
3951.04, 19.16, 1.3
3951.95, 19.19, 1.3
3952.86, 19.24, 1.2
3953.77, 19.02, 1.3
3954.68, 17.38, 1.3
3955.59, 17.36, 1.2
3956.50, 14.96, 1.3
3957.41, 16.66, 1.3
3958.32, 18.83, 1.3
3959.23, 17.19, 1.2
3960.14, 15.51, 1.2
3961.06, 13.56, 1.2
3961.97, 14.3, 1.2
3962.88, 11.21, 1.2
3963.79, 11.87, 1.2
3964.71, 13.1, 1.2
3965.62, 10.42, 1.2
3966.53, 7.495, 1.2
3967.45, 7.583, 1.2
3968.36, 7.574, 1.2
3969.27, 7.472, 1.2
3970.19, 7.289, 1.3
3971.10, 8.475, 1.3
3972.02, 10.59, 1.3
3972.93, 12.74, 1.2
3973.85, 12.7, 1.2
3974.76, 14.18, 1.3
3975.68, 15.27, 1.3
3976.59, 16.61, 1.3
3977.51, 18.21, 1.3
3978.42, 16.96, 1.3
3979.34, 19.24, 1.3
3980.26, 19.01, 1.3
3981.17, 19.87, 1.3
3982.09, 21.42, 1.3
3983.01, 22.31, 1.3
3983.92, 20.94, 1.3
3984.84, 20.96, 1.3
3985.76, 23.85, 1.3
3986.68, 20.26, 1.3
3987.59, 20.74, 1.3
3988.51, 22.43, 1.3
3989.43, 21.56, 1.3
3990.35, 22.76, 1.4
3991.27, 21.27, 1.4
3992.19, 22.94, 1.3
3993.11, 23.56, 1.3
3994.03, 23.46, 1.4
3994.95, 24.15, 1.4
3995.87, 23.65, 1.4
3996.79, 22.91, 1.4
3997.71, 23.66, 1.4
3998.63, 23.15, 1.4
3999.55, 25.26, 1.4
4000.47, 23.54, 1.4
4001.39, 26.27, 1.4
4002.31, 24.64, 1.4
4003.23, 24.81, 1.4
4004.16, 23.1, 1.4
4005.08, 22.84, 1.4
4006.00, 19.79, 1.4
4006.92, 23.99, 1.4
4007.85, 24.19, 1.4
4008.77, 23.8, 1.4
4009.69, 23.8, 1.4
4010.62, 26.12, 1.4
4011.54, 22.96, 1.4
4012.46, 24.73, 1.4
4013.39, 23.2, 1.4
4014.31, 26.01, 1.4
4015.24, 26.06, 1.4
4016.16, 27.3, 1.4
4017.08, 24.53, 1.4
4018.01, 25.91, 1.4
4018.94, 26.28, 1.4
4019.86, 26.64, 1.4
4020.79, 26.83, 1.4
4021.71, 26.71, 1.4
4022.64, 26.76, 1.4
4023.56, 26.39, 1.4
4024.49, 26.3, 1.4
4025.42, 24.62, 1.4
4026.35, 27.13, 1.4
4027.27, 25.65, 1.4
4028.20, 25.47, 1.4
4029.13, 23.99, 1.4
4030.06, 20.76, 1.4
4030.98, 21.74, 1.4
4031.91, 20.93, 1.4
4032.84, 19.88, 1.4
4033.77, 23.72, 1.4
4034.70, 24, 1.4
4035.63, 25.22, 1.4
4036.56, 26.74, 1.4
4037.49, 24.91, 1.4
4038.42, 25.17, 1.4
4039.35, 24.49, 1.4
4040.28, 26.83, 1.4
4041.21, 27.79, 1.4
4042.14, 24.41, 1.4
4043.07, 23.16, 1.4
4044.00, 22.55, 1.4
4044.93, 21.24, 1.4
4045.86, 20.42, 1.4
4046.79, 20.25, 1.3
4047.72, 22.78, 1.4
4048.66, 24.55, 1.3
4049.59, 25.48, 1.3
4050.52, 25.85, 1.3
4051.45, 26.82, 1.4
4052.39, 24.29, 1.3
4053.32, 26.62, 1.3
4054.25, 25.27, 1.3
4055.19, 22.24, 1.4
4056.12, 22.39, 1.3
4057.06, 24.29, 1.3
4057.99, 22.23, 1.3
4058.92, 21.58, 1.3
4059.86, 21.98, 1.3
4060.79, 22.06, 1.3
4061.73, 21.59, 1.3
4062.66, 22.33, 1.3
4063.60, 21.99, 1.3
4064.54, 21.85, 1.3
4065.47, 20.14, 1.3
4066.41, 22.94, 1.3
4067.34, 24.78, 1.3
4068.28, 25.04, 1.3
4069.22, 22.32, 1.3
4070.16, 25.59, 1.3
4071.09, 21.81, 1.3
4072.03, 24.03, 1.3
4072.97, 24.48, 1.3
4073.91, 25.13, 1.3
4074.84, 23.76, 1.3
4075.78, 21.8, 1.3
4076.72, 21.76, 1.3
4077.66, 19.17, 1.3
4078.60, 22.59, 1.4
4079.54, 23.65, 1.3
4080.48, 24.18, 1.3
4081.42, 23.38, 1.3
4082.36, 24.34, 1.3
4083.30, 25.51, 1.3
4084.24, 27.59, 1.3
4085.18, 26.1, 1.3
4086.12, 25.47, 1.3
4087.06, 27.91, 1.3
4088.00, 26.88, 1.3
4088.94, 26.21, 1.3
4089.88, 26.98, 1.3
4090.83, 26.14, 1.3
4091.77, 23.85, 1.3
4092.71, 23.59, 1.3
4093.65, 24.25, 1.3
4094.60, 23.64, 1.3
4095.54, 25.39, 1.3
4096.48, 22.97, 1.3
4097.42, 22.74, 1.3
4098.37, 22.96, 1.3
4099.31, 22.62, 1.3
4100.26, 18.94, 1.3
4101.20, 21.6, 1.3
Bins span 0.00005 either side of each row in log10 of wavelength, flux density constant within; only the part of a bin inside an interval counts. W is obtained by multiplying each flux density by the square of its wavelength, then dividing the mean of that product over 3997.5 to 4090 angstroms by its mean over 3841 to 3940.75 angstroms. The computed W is 1.86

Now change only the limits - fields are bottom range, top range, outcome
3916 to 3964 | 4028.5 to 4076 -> 1.81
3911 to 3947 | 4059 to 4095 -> 1.98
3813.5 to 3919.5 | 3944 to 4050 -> 1.60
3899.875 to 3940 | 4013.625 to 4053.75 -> 1.89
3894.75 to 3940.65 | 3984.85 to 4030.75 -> 1.79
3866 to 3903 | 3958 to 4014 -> 1.37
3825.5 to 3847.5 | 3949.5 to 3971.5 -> 1.38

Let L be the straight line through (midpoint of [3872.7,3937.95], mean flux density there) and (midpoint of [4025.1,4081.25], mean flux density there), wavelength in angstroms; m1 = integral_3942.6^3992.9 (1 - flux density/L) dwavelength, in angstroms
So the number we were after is 5.23 angstroms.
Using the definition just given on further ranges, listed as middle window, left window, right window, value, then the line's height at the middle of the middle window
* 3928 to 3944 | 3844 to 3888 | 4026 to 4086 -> 7.5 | 17.4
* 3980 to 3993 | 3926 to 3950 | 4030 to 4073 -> -4.0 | 16.5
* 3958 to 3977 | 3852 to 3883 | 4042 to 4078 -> 6.7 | 18.7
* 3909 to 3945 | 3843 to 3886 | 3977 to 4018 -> 9.5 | 18.1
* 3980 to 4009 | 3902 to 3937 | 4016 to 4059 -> -2.9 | 20.7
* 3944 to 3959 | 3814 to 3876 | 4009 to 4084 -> 1.1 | 18.5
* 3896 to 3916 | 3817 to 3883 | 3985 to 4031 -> -0.5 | 16.7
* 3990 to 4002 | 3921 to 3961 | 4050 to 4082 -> -4.0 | 17.7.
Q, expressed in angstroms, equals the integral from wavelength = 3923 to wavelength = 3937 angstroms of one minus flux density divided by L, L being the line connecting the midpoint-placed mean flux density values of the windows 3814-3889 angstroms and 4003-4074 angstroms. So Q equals 6.38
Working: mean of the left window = 12.6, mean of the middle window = 9.42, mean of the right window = 24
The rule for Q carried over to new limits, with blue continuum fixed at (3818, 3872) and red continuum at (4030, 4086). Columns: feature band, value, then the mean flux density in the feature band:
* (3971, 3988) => 1.5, 17.8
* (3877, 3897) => 0.5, 14.2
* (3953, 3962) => 0.8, 16.7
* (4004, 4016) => -1.7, 24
